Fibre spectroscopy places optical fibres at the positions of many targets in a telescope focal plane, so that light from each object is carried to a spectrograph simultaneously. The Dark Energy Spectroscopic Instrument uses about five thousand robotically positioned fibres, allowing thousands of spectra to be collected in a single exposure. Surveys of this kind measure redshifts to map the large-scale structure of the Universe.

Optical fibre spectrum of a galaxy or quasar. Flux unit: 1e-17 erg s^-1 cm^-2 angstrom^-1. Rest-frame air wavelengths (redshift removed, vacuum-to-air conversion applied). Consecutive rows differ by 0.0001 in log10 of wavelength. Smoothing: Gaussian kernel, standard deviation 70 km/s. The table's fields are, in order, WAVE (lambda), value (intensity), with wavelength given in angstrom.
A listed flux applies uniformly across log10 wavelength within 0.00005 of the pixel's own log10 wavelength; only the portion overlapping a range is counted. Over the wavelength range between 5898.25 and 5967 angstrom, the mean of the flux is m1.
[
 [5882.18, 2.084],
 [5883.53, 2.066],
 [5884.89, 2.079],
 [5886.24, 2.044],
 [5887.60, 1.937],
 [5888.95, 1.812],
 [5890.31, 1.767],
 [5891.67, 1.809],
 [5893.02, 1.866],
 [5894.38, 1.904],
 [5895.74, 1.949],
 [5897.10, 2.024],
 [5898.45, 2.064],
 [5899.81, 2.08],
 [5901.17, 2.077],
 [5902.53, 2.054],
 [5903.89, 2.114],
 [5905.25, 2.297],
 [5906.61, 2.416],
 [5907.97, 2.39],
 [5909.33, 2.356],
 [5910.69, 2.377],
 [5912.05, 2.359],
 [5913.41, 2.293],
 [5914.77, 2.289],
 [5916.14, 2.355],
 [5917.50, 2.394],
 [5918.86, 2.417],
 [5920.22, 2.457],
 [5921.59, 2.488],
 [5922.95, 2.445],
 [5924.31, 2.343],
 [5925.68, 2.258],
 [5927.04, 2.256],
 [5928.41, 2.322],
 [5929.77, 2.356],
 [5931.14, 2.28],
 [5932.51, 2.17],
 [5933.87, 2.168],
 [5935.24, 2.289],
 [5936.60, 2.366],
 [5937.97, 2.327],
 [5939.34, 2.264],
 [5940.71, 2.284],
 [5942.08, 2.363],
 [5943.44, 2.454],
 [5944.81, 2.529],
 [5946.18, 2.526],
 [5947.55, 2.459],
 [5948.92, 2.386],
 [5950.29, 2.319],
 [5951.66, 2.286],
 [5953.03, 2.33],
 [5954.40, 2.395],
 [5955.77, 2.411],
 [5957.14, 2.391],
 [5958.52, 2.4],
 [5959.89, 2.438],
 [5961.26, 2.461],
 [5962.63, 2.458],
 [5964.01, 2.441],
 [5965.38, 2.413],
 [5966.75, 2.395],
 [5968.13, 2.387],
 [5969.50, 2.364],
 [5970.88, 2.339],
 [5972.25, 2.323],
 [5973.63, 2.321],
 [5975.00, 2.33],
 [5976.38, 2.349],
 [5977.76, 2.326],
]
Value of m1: 2.34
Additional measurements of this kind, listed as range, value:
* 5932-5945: 2.32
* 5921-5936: 2.31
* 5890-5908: 2.05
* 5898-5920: 2.28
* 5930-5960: 2.35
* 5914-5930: 2.37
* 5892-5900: 1.97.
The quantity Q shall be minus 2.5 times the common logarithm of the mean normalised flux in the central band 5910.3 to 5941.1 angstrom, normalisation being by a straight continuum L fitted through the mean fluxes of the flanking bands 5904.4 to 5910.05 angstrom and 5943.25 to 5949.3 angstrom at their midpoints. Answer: 0.04 mag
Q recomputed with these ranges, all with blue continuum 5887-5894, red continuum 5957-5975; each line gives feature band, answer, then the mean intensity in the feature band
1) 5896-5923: -0.15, 2.28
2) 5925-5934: -0.07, 2.26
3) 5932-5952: -0.06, 2.35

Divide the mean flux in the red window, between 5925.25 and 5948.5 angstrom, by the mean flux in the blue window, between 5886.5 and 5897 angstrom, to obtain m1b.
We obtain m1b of 1.2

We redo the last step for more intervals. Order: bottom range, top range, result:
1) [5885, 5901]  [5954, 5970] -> 1.24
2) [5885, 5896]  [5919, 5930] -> 1.25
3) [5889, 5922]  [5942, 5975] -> 1.10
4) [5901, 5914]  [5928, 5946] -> 1.02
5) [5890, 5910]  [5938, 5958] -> 1.14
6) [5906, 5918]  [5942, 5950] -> 1.04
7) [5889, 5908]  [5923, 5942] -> 1.12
